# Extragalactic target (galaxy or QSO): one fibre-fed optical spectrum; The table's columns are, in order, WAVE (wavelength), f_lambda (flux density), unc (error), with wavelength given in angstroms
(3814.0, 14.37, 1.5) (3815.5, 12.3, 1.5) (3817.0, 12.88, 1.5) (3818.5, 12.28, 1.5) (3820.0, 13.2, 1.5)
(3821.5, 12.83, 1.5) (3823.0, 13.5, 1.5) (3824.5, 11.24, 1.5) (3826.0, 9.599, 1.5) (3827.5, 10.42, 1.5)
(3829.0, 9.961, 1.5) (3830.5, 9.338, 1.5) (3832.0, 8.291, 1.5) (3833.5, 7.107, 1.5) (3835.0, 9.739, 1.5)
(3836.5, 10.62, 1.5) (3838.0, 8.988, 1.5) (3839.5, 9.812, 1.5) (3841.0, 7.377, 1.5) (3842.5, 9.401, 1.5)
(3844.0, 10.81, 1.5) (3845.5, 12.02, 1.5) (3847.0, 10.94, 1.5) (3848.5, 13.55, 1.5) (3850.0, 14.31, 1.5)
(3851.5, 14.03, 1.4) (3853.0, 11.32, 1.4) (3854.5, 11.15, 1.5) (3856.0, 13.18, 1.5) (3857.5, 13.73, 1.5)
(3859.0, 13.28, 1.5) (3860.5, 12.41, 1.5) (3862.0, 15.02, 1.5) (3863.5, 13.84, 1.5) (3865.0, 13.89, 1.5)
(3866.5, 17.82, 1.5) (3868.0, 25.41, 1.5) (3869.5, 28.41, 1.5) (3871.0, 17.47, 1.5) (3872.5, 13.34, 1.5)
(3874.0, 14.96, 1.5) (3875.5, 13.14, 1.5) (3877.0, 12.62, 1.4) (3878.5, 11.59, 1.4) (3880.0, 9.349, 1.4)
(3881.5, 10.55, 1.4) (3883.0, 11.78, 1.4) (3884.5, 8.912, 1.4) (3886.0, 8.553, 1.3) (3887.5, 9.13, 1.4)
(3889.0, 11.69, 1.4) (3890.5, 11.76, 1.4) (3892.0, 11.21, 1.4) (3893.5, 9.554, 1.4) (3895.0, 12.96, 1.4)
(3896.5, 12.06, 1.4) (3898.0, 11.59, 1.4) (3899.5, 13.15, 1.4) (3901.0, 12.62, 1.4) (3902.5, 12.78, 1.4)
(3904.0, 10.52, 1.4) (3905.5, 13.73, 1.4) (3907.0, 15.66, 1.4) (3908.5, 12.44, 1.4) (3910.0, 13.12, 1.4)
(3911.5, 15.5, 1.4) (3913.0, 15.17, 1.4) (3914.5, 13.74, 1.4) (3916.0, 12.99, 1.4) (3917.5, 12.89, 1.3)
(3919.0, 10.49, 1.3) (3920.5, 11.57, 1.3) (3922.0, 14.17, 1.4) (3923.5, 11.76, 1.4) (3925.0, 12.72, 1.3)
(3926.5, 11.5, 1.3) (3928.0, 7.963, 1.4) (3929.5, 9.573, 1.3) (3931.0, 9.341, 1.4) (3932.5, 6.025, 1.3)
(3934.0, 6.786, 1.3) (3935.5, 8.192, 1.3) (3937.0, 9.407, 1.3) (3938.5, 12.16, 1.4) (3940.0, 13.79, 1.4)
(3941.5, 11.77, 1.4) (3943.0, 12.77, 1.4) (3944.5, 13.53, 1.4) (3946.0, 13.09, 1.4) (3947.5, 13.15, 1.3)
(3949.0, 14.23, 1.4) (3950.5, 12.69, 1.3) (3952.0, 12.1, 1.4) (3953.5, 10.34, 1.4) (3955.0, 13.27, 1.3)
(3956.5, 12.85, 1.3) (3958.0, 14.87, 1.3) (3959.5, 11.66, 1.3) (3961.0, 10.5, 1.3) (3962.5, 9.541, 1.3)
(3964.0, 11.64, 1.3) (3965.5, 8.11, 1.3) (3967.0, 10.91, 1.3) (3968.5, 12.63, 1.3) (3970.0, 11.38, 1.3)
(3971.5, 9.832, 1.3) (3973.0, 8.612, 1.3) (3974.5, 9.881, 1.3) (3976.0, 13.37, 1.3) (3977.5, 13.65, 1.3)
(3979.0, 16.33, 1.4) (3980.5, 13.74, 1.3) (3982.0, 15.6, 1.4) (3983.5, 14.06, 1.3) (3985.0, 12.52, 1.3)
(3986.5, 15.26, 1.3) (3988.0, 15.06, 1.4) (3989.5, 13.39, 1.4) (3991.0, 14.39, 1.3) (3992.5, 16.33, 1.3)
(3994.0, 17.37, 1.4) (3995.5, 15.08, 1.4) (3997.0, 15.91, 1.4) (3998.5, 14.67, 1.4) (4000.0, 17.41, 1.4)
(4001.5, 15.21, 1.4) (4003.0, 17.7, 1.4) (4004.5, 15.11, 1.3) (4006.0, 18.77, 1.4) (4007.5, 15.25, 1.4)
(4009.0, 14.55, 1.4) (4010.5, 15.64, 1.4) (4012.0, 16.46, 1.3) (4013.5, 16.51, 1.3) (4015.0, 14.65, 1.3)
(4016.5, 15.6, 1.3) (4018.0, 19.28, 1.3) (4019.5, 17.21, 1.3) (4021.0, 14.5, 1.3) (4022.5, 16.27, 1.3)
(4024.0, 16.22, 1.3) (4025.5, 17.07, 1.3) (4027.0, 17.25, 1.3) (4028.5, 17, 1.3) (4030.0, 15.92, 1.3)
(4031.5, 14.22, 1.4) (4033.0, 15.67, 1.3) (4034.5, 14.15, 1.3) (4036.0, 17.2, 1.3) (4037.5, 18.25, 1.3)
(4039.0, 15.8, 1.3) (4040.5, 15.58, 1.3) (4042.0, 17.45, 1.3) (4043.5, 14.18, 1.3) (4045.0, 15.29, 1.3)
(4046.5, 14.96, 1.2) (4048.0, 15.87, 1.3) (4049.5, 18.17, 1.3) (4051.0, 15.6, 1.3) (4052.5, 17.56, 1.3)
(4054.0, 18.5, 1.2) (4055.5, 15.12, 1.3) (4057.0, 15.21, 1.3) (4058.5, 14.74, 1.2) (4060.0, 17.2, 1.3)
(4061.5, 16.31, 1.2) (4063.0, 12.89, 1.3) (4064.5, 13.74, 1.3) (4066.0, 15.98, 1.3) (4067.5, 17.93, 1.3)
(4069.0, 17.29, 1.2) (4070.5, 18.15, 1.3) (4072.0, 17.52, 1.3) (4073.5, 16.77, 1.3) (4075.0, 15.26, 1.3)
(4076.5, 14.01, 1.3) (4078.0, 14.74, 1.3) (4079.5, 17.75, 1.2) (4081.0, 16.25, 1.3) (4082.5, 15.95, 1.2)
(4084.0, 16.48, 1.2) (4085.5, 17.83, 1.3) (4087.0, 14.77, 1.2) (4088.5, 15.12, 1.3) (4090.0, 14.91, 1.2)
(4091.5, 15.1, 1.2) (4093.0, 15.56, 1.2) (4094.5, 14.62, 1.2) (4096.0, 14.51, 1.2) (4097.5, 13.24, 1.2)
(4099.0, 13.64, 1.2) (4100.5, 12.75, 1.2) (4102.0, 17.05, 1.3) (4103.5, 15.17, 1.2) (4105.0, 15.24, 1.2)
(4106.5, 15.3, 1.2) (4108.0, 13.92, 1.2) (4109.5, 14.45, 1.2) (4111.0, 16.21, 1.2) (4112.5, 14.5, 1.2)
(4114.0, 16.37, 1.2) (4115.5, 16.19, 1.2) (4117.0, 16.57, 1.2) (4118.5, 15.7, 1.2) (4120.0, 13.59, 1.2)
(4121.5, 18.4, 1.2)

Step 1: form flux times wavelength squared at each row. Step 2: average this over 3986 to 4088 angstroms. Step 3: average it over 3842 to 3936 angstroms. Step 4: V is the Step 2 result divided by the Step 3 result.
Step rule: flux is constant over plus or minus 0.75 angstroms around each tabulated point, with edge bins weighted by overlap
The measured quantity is 1.4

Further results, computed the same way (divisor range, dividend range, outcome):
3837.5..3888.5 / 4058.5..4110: 1.33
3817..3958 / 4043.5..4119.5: 1.42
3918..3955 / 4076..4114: 1.46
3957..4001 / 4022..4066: 1.25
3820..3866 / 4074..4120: 1.52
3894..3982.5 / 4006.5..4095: 1.41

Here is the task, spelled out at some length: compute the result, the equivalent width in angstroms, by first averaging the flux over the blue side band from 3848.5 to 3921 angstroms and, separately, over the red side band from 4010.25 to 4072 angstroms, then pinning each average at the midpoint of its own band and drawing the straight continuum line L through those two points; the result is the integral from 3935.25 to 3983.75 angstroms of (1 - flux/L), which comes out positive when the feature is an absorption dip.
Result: 8.4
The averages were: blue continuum 13.3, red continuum 16.2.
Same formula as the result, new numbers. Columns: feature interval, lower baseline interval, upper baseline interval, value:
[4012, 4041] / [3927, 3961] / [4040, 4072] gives -2.7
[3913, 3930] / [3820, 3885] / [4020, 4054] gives 2.4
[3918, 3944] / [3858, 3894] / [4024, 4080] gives 6.8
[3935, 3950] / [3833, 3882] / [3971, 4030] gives 2.2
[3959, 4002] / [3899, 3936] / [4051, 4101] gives 0.5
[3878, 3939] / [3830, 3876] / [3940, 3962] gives 6.9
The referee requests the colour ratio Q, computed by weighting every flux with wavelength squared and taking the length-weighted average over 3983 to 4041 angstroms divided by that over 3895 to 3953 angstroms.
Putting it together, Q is 1.38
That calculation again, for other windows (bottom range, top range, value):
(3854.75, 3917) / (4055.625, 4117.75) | 1.28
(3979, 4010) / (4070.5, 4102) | 1.05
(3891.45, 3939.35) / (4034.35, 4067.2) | 1.46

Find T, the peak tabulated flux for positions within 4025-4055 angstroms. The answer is 18.5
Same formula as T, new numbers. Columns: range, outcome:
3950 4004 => 17.7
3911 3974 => 15.5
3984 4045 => 19.28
